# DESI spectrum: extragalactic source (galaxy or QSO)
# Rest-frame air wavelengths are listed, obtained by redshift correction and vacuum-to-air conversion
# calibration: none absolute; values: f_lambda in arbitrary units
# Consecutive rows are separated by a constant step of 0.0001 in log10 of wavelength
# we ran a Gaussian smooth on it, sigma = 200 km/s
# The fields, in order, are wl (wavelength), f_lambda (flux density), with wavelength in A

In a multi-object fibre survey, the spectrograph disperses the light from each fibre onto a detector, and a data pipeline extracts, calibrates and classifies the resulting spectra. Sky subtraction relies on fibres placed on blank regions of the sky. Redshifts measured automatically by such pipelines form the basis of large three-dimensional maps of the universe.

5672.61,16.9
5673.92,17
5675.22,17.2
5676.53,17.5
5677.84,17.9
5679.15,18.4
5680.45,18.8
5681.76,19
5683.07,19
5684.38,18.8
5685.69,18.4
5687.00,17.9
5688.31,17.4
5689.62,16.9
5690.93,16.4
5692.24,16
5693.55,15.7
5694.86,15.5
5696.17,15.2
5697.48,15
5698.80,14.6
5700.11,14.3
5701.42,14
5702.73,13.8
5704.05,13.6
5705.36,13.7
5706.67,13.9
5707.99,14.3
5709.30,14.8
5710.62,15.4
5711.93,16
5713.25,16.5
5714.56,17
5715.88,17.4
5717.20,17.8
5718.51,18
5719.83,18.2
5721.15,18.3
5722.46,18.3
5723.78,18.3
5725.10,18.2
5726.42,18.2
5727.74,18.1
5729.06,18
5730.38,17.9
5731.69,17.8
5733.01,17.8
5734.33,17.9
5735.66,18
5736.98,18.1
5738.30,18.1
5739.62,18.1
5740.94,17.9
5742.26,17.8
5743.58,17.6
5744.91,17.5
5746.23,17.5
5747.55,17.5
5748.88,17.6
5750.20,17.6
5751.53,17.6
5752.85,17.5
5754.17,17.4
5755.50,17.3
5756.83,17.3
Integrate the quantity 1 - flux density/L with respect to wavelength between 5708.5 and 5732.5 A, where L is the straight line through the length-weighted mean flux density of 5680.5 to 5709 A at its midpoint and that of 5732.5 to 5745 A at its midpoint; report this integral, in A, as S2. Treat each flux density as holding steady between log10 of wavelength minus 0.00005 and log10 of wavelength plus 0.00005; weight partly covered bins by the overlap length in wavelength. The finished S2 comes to -0.5 A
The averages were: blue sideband 15.9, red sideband 17.9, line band 17.4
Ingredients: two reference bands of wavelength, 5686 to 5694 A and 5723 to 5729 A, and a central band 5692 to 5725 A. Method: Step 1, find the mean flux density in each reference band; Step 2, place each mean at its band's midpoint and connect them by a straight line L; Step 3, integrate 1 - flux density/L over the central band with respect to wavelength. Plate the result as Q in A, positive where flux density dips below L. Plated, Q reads 3.1 A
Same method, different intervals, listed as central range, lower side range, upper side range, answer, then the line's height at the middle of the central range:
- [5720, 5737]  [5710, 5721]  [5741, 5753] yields -0.75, 17.3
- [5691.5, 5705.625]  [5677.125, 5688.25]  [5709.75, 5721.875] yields 2.47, 17.8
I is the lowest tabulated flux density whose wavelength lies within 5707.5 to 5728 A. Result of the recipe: 14.3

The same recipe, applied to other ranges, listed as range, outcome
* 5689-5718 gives 13.6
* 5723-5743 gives 17.8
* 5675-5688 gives 17.2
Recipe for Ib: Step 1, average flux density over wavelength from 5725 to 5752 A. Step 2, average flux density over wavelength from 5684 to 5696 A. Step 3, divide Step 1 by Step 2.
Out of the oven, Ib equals 1.06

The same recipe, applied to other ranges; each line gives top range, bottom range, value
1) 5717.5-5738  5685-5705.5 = 1.16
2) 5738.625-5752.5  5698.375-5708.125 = 1.26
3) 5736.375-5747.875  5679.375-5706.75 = 1.10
